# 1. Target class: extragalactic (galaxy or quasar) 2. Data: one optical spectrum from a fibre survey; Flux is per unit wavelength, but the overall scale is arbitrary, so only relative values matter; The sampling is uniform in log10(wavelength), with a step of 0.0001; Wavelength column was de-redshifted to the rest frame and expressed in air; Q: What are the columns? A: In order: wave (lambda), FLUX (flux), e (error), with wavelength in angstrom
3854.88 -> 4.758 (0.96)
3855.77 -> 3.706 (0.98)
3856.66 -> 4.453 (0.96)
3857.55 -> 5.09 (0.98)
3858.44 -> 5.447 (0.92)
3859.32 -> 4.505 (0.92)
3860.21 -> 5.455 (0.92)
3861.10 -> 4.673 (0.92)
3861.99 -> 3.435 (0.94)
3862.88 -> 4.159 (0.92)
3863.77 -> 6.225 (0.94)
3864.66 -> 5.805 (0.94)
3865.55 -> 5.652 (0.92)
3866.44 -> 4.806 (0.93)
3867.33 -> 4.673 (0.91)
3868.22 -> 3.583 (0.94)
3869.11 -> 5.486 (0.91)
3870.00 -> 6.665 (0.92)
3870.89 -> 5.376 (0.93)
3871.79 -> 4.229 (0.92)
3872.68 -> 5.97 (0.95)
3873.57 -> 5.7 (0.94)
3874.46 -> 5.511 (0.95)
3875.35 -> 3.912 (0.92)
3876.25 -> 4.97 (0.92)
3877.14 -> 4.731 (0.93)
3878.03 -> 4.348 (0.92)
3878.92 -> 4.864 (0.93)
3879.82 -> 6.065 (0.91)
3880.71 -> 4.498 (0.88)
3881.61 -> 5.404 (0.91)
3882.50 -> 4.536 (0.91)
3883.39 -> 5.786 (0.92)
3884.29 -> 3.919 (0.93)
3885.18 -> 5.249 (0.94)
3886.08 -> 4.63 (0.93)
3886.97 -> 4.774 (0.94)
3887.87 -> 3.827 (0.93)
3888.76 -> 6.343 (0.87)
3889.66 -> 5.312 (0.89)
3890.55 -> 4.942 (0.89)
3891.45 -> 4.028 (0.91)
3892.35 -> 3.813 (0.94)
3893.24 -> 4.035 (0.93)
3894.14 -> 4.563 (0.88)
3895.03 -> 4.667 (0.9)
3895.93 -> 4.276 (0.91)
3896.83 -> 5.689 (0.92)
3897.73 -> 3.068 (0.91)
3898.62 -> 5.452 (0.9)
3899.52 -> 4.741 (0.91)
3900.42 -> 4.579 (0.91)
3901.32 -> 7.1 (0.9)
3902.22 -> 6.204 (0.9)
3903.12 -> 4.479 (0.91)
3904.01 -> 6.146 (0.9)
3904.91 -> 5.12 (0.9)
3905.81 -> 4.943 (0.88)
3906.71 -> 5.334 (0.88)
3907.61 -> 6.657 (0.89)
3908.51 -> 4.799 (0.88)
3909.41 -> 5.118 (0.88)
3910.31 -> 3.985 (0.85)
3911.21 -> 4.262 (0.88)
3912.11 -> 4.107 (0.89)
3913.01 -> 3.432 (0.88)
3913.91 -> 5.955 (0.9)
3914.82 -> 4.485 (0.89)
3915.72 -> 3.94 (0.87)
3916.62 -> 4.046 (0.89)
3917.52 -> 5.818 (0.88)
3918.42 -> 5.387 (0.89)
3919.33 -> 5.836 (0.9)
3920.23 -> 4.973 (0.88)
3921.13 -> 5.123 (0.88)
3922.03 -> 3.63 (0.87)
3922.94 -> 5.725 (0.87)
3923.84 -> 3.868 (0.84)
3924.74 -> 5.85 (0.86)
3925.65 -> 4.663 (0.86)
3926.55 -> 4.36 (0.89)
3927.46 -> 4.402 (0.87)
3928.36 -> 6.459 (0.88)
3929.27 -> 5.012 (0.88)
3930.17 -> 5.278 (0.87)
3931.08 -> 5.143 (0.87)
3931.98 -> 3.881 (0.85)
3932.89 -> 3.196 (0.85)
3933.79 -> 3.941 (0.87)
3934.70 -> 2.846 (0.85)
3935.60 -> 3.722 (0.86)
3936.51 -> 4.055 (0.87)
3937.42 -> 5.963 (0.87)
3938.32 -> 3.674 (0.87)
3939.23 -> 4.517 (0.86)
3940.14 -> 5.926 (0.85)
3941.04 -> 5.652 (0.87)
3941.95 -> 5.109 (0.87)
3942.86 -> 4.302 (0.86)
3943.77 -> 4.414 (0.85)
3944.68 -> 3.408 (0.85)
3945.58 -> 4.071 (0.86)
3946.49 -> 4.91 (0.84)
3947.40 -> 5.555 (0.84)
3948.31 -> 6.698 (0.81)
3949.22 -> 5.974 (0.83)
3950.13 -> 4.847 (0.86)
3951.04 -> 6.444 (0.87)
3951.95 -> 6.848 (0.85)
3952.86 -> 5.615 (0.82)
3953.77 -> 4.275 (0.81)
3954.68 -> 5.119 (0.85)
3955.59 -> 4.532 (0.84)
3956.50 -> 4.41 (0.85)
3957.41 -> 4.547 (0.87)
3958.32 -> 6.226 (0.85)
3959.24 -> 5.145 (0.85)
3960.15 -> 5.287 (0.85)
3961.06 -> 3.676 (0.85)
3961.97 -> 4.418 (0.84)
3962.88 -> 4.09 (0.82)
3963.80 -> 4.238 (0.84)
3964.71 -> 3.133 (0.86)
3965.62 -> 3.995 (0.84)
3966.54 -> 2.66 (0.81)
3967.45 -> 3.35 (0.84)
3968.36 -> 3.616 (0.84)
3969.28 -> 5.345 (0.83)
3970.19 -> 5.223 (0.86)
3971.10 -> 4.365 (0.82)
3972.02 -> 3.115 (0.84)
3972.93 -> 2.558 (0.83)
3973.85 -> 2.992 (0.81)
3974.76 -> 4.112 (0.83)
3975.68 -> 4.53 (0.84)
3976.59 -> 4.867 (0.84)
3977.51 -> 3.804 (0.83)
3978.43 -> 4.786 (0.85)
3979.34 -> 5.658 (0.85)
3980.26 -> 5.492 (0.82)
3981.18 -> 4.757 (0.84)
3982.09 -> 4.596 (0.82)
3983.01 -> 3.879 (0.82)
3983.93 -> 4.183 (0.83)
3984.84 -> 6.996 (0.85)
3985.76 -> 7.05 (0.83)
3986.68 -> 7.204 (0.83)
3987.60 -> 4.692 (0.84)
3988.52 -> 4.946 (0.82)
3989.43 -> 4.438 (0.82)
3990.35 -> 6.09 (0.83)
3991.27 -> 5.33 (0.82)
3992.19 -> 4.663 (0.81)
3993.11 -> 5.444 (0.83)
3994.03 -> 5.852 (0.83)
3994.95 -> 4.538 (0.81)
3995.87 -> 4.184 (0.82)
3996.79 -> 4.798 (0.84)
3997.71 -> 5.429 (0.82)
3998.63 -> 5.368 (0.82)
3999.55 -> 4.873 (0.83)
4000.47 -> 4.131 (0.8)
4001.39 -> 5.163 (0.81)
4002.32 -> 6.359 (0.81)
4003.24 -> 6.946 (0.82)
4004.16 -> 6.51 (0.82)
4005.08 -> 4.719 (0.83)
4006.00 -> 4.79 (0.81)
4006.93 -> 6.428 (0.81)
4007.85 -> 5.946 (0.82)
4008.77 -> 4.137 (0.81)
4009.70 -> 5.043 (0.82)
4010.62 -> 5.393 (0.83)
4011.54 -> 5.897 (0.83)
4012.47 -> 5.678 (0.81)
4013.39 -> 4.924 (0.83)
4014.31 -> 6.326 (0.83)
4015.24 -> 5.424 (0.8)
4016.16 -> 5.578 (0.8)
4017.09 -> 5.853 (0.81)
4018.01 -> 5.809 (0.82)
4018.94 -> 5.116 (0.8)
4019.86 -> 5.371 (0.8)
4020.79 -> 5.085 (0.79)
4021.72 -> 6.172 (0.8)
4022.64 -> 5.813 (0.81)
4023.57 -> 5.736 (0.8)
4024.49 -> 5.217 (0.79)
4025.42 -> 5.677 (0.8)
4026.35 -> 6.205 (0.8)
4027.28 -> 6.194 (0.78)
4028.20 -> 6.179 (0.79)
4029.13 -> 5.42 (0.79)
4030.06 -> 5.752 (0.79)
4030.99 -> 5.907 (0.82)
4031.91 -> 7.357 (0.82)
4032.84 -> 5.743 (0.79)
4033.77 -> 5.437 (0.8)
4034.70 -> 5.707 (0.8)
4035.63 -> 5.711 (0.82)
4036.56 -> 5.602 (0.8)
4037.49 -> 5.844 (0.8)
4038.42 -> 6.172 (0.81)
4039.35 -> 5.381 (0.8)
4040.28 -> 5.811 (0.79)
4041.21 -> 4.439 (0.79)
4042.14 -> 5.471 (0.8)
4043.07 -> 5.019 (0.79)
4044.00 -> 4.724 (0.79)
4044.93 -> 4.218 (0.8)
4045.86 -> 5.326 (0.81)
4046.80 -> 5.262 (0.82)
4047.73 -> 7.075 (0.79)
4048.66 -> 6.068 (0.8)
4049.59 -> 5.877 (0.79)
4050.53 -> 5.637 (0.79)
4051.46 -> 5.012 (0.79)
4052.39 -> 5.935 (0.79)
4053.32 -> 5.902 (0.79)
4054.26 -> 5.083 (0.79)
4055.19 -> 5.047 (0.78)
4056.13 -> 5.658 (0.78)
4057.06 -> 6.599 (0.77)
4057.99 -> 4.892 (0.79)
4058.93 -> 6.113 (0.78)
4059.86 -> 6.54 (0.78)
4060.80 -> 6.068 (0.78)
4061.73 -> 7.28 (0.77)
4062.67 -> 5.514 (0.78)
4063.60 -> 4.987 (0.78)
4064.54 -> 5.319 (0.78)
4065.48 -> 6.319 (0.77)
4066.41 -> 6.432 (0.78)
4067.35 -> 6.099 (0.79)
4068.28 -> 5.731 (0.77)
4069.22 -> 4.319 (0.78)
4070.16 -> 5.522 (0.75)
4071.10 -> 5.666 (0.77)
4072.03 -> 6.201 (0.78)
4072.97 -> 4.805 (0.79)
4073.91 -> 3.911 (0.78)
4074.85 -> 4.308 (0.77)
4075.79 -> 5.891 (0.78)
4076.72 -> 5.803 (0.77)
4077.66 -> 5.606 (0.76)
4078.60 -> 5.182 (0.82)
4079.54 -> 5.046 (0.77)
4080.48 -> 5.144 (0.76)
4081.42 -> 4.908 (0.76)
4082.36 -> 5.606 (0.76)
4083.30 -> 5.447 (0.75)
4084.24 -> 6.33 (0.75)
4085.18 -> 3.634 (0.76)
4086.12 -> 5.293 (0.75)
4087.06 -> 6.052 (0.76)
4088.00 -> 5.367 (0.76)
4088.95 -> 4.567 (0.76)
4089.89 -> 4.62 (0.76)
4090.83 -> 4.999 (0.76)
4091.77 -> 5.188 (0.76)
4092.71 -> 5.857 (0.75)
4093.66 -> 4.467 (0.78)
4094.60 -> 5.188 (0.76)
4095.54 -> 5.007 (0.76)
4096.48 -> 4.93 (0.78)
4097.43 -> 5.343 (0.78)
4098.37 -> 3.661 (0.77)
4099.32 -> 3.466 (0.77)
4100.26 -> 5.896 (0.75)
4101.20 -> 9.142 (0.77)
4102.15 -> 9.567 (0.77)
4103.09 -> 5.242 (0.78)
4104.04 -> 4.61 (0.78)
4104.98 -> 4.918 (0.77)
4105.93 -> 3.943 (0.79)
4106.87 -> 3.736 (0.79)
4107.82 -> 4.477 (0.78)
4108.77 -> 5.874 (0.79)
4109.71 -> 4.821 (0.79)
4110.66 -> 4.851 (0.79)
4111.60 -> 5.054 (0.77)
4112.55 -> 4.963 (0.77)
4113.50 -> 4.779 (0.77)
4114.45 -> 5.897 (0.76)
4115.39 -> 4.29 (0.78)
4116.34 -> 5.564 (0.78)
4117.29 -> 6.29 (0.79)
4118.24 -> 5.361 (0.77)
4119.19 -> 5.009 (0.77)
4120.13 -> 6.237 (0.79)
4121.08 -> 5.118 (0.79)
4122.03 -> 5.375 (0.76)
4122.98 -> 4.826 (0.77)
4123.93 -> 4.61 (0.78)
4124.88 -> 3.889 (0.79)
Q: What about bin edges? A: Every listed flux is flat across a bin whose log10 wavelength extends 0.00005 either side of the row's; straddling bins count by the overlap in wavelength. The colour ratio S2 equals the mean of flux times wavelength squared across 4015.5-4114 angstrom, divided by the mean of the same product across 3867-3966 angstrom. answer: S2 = 1.21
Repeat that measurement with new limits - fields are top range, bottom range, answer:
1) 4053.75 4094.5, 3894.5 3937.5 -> 1.22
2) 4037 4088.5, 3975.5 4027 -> 1.06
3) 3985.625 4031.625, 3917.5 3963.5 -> 1.17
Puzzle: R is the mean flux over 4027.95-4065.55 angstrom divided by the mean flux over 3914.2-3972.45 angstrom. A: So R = 1.2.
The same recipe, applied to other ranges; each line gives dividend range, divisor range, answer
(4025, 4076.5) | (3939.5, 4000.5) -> 1.17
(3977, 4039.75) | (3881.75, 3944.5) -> 1.14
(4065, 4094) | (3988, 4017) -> 0.99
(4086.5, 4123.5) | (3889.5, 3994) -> 1.10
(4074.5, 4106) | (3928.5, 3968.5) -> 1.14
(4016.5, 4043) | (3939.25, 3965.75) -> 1.16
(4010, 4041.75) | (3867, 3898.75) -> 1.17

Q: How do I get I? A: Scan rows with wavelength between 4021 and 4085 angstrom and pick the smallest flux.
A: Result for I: 3.911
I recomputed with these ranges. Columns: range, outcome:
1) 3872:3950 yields 2.846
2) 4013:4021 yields 4.924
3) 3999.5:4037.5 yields 4.131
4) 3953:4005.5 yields 2.558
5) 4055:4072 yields 4.319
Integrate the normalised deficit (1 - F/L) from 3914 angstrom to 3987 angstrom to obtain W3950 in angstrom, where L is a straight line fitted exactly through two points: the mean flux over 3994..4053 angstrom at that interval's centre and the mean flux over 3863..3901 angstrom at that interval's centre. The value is 6.9 angstrom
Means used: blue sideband 4.92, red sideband 5.54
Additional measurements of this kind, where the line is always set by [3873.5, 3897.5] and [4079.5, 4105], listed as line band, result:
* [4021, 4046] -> -2.1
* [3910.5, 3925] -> 0.4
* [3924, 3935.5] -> 0.9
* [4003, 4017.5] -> -1.3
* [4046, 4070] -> -2.4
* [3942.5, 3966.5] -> 0.8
